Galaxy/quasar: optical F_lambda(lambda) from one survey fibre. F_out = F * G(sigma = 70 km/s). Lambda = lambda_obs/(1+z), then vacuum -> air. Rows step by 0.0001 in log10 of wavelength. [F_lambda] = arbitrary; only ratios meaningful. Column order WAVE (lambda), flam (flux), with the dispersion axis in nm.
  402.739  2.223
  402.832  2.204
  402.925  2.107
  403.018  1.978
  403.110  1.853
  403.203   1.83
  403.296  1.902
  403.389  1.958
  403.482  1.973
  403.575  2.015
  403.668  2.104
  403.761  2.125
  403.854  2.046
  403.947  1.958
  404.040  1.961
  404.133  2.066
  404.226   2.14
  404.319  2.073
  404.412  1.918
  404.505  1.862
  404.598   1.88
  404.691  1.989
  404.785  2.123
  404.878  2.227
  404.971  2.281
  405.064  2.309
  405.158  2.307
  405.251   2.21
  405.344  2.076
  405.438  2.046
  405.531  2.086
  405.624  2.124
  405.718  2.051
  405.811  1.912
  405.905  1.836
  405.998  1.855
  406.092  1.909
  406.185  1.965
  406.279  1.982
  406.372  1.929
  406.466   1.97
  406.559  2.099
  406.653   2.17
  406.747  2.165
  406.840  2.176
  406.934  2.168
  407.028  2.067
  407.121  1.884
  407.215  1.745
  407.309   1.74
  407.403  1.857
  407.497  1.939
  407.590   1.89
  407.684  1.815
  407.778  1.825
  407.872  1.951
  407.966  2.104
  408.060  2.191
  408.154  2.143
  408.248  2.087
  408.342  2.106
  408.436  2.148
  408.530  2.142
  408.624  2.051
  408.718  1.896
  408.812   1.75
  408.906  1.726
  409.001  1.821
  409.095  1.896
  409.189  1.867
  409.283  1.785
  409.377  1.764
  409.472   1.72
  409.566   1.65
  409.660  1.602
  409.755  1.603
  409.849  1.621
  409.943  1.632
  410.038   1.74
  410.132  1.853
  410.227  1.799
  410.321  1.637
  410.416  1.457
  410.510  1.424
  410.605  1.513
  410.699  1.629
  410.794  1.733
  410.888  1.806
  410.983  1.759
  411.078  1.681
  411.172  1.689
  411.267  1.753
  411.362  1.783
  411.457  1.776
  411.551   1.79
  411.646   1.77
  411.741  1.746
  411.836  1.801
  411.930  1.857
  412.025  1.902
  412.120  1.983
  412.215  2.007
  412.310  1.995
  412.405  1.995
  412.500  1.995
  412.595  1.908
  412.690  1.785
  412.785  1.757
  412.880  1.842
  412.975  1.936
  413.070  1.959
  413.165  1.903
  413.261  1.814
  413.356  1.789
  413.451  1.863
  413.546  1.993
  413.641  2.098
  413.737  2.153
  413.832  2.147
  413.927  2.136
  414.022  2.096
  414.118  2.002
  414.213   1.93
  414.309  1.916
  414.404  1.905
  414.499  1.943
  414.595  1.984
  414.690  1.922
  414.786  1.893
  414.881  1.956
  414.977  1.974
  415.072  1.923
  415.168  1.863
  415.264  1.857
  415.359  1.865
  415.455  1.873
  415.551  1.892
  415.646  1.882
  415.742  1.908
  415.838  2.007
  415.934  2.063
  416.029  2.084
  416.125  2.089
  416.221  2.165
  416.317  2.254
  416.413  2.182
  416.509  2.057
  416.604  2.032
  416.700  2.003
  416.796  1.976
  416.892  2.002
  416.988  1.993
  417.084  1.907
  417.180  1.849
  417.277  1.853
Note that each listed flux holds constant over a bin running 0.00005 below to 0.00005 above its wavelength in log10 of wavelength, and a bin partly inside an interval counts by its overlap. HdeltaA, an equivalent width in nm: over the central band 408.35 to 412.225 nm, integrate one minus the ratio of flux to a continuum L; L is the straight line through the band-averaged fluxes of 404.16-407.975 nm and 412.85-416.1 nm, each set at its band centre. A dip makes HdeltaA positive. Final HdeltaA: 0.417 nm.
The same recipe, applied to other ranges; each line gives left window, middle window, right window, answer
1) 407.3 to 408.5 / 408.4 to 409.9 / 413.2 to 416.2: 0.13 nm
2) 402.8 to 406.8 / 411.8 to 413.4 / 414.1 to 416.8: 0.08 nm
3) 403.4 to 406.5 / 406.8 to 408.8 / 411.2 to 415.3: 0.00 nm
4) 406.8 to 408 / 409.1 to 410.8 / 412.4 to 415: 0.23 nm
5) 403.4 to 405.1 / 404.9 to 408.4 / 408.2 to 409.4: -0.07 nm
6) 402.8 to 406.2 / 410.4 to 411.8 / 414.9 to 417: 0.22 nm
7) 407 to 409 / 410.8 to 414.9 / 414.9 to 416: 0.07 nm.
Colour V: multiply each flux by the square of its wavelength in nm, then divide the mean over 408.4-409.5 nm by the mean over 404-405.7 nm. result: 0.9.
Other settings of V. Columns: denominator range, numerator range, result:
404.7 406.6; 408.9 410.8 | 0.83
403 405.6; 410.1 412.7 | 0.90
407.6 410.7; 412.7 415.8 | 1.09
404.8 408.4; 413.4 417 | 1.02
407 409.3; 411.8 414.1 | 1.03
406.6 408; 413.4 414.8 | 1.05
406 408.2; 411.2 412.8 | 0.96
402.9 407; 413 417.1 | 1.02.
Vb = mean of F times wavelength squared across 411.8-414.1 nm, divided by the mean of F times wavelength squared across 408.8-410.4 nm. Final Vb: 1.1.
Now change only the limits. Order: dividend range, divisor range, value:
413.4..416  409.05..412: 1.17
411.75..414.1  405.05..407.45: 0.99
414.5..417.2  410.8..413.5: 1.09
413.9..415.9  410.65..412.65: 1.08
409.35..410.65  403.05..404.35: 0.85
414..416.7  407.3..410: 1.09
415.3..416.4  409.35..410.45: 1.24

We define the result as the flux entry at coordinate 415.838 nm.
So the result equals 2.007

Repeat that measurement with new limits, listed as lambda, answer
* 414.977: 1.974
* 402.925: 2.107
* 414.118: 2.002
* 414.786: 1.893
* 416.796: 1.976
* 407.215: 1.745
